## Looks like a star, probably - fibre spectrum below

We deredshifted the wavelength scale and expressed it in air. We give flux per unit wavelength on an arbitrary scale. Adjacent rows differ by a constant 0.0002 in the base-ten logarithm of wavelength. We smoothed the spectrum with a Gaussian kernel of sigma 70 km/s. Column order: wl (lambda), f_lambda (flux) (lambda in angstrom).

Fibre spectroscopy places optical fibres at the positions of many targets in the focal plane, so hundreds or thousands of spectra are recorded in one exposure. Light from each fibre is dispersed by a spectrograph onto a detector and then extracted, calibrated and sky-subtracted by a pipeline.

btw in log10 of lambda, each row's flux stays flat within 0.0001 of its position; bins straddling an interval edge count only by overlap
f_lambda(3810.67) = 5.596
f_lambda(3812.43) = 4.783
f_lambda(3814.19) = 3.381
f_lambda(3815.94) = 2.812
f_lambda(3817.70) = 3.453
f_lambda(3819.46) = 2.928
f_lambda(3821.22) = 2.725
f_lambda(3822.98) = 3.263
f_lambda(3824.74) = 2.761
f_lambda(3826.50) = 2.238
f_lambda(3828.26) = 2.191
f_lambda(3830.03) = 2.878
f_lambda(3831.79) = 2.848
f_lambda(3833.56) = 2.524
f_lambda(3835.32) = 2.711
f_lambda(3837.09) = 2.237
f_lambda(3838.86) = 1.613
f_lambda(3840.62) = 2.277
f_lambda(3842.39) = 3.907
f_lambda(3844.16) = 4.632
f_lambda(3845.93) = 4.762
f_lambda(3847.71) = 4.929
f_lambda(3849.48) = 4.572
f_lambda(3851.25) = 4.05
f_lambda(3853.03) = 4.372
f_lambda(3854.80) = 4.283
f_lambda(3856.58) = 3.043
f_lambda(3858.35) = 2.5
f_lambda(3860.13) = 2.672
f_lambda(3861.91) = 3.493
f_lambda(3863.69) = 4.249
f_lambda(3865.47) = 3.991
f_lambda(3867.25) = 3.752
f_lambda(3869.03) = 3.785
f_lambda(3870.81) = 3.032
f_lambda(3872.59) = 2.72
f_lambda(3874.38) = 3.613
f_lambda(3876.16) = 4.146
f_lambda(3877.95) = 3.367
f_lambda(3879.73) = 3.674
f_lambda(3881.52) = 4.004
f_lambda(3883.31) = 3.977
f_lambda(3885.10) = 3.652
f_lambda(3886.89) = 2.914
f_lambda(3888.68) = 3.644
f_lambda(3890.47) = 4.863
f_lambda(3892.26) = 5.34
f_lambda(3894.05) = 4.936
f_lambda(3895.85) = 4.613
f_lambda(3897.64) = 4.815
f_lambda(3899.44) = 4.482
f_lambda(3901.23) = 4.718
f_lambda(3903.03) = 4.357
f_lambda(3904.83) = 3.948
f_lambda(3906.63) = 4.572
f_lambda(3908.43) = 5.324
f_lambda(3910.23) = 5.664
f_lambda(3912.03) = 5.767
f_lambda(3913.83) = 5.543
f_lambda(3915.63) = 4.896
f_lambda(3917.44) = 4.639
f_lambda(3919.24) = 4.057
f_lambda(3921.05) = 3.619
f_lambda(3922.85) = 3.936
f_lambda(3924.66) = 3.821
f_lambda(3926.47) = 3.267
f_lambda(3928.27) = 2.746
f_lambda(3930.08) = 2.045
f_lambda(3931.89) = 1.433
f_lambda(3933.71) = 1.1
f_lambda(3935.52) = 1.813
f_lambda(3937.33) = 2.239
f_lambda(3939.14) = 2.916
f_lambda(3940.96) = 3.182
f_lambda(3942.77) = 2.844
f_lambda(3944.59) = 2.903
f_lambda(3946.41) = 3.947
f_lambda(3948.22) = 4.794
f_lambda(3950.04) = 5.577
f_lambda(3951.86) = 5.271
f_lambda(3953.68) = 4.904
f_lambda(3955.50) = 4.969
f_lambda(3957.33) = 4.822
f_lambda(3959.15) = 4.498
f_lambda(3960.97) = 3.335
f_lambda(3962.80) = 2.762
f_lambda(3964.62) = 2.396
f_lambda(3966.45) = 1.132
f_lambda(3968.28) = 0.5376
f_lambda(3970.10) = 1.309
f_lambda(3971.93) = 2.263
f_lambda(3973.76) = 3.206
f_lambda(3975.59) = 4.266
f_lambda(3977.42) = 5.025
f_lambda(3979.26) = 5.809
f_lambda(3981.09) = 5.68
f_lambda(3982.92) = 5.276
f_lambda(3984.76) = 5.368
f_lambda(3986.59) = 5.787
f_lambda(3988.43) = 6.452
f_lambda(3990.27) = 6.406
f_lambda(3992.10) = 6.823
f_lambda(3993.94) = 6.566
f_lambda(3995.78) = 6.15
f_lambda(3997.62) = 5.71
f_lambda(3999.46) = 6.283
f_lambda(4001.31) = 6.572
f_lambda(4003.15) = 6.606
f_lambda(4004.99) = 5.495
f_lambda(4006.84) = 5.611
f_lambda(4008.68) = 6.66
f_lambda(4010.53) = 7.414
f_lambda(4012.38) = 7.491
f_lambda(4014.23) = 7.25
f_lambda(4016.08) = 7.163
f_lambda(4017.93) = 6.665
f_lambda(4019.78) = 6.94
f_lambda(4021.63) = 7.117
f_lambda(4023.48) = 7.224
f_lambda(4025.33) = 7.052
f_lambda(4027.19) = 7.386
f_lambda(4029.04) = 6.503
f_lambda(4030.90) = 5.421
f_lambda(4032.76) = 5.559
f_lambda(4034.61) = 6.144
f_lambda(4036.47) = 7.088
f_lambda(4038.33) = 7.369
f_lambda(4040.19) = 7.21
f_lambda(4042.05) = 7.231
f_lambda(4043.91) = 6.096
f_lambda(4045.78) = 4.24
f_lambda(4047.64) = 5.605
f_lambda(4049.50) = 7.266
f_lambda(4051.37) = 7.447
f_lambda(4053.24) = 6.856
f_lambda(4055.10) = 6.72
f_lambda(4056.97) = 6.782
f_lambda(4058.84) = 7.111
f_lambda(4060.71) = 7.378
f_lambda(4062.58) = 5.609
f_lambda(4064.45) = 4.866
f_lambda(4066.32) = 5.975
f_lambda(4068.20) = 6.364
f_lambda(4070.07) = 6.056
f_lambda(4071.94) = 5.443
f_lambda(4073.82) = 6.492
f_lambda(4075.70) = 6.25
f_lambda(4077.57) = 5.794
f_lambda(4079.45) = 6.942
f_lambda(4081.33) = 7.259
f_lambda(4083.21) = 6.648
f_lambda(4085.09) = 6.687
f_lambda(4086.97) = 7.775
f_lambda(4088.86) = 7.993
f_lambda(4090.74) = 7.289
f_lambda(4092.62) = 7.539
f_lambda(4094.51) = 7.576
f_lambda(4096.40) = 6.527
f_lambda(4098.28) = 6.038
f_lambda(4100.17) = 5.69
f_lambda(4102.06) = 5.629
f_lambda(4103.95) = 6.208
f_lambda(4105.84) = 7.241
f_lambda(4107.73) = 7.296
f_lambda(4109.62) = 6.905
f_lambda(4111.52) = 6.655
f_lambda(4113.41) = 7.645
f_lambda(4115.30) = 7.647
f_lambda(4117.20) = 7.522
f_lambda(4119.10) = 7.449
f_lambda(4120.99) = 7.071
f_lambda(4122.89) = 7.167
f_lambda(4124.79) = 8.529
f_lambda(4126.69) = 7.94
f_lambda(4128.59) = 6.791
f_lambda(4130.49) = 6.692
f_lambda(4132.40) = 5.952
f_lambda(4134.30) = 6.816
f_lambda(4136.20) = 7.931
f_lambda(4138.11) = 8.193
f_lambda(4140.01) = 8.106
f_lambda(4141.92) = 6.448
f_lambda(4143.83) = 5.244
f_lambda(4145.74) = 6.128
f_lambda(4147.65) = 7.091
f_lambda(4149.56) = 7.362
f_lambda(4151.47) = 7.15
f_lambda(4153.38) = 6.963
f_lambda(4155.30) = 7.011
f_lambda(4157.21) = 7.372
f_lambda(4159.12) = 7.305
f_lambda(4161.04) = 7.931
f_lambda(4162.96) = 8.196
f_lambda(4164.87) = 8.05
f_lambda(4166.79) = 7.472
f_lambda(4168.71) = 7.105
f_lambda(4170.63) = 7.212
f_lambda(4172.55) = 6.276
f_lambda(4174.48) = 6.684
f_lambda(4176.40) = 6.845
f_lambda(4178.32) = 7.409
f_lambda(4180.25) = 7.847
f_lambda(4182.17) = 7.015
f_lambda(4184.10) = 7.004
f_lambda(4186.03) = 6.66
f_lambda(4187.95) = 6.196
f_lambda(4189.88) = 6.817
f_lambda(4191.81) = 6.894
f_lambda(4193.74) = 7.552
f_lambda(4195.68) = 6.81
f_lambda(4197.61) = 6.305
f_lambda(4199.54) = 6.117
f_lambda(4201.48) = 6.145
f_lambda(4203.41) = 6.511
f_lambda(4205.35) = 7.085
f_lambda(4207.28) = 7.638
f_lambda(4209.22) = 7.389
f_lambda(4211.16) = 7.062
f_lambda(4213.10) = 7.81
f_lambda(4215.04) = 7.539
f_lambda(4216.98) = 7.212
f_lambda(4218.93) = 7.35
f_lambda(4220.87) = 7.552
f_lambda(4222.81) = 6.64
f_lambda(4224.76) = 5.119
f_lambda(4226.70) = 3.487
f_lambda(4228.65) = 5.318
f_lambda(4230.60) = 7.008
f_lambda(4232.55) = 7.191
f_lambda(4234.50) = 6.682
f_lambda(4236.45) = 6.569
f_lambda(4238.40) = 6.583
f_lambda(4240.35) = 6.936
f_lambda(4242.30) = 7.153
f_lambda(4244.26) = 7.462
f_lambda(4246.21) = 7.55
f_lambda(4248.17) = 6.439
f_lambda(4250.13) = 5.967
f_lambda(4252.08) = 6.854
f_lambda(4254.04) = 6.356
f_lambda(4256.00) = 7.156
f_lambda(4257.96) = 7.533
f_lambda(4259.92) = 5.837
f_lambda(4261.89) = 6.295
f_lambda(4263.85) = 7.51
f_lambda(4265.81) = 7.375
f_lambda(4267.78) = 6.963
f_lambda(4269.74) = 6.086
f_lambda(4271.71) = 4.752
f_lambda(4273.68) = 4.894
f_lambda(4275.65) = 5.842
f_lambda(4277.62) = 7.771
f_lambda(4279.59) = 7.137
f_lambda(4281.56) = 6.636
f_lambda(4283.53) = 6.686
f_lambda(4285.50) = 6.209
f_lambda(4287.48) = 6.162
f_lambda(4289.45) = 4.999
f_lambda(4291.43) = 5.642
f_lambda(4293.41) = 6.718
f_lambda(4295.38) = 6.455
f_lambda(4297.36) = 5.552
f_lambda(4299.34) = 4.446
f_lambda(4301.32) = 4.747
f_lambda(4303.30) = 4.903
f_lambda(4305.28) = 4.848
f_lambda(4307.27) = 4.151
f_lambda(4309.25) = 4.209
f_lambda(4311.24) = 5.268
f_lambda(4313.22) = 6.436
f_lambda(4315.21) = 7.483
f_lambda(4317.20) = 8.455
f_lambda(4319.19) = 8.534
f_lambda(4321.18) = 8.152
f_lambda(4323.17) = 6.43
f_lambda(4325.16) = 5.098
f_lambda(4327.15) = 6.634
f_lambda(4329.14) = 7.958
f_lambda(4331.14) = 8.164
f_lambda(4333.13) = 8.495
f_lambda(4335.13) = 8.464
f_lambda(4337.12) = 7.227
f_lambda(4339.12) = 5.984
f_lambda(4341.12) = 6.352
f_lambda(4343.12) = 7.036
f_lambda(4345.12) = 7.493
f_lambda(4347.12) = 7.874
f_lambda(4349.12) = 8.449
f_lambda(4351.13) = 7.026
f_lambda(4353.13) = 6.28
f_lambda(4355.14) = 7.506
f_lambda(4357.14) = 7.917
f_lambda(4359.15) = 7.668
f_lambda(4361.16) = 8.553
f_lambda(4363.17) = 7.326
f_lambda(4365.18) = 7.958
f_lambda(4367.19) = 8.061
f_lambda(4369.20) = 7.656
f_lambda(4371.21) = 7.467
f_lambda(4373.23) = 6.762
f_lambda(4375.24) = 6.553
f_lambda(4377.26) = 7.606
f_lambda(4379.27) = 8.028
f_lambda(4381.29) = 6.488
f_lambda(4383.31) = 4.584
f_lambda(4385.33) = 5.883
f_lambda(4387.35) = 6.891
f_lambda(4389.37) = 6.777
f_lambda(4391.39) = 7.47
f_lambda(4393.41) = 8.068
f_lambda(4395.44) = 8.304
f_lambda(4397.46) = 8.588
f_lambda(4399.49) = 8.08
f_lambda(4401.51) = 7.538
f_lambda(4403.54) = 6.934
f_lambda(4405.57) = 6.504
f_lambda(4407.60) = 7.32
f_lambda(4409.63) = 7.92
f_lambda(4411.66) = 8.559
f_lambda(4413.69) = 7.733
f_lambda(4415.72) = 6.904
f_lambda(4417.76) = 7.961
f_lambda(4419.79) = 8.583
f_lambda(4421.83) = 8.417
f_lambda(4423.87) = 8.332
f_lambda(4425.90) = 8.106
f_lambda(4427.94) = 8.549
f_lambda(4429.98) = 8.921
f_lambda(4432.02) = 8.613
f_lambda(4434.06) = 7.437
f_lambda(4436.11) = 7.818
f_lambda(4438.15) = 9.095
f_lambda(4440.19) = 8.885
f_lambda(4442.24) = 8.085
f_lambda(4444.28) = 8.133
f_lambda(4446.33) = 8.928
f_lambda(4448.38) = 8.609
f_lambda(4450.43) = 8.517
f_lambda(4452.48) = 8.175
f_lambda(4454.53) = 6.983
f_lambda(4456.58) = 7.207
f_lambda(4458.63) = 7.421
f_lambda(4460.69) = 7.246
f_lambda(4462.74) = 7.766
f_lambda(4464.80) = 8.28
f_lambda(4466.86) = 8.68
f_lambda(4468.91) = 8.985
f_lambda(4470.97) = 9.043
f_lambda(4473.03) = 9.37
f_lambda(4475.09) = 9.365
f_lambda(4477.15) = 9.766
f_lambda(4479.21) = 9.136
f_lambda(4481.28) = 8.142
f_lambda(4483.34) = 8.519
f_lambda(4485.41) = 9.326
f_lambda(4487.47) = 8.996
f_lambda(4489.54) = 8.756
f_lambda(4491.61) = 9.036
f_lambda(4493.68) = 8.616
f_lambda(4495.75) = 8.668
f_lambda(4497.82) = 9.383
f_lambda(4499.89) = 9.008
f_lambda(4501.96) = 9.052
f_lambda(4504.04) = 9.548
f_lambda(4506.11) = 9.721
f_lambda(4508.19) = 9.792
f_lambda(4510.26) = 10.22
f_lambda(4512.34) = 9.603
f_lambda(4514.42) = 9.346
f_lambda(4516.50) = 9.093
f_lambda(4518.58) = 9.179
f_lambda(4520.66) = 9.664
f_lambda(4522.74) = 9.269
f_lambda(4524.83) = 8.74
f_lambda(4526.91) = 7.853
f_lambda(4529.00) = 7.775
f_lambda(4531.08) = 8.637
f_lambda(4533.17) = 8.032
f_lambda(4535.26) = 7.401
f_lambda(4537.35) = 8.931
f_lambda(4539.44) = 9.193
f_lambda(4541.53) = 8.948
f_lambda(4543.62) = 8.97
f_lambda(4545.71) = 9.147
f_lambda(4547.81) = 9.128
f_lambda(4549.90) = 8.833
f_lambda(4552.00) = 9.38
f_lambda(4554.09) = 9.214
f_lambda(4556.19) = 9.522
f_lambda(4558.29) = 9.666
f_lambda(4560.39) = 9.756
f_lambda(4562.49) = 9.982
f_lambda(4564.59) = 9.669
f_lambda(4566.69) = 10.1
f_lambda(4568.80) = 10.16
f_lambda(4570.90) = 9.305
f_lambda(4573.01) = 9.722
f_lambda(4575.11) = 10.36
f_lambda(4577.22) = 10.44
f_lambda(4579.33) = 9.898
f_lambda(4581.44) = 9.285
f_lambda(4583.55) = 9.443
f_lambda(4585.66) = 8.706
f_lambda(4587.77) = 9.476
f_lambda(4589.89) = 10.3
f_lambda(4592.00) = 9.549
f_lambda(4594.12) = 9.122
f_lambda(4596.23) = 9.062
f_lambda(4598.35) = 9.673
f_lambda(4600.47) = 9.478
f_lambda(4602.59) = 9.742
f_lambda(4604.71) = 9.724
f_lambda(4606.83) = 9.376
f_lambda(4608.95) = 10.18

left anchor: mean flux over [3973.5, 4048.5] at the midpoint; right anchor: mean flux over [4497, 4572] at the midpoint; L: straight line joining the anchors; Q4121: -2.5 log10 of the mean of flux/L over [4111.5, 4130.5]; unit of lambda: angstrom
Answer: -0.085 mag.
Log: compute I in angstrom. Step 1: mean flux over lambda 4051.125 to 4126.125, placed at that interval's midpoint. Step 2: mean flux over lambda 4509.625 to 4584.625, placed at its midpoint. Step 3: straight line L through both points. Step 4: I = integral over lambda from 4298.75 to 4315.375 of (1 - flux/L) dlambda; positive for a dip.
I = 6.1 angstrom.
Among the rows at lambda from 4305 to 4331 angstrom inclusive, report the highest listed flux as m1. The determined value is 8.534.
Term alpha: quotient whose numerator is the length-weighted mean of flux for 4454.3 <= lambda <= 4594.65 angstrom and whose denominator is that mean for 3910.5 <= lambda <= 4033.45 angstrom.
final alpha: 1.90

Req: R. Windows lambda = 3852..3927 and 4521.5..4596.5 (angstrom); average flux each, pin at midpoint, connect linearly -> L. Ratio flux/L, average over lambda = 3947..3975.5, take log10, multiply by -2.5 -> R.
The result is 0.31 mag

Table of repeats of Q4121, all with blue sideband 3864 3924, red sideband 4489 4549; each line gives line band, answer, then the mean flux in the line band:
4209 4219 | -0.110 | 7.39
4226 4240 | 0.103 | 6.21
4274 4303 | 0.201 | 6.02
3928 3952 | 0.470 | 3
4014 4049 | -0.238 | 6.59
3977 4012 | -0.216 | 6.13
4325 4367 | 0.031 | 7.46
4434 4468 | 0.050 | 8.1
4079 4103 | -0.198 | 6.89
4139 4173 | -0.148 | 7.15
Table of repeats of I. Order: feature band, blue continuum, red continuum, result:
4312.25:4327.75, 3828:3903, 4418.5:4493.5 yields 0.4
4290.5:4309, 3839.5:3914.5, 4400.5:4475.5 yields 4.9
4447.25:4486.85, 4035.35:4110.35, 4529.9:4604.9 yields 1.6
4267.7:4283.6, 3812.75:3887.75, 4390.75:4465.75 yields 1.2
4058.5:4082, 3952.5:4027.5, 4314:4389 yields -1.8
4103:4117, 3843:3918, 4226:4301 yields -4.1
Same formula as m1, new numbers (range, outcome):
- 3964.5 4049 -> 7.491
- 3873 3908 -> 5.34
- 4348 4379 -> 8.553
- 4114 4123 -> 7.647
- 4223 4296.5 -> 7.771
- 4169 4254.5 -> 7.847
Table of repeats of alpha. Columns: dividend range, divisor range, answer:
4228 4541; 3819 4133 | 1.49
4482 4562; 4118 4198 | 1.27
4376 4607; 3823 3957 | 2.33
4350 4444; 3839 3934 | 1.95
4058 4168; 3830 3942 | 1.87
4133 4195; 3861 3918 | 1.67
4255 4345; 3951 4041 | 1.17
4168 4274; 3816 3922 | 1.77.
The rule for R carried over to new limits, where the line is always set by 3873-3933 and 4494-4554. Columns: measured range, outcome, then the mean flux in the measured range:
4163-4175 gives -0.165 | 7.23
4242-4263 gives 0.015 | 6.77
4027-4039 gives -0.242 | 6.42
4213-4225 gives -0.077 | 7.09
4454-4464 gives 0.156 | 7.36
